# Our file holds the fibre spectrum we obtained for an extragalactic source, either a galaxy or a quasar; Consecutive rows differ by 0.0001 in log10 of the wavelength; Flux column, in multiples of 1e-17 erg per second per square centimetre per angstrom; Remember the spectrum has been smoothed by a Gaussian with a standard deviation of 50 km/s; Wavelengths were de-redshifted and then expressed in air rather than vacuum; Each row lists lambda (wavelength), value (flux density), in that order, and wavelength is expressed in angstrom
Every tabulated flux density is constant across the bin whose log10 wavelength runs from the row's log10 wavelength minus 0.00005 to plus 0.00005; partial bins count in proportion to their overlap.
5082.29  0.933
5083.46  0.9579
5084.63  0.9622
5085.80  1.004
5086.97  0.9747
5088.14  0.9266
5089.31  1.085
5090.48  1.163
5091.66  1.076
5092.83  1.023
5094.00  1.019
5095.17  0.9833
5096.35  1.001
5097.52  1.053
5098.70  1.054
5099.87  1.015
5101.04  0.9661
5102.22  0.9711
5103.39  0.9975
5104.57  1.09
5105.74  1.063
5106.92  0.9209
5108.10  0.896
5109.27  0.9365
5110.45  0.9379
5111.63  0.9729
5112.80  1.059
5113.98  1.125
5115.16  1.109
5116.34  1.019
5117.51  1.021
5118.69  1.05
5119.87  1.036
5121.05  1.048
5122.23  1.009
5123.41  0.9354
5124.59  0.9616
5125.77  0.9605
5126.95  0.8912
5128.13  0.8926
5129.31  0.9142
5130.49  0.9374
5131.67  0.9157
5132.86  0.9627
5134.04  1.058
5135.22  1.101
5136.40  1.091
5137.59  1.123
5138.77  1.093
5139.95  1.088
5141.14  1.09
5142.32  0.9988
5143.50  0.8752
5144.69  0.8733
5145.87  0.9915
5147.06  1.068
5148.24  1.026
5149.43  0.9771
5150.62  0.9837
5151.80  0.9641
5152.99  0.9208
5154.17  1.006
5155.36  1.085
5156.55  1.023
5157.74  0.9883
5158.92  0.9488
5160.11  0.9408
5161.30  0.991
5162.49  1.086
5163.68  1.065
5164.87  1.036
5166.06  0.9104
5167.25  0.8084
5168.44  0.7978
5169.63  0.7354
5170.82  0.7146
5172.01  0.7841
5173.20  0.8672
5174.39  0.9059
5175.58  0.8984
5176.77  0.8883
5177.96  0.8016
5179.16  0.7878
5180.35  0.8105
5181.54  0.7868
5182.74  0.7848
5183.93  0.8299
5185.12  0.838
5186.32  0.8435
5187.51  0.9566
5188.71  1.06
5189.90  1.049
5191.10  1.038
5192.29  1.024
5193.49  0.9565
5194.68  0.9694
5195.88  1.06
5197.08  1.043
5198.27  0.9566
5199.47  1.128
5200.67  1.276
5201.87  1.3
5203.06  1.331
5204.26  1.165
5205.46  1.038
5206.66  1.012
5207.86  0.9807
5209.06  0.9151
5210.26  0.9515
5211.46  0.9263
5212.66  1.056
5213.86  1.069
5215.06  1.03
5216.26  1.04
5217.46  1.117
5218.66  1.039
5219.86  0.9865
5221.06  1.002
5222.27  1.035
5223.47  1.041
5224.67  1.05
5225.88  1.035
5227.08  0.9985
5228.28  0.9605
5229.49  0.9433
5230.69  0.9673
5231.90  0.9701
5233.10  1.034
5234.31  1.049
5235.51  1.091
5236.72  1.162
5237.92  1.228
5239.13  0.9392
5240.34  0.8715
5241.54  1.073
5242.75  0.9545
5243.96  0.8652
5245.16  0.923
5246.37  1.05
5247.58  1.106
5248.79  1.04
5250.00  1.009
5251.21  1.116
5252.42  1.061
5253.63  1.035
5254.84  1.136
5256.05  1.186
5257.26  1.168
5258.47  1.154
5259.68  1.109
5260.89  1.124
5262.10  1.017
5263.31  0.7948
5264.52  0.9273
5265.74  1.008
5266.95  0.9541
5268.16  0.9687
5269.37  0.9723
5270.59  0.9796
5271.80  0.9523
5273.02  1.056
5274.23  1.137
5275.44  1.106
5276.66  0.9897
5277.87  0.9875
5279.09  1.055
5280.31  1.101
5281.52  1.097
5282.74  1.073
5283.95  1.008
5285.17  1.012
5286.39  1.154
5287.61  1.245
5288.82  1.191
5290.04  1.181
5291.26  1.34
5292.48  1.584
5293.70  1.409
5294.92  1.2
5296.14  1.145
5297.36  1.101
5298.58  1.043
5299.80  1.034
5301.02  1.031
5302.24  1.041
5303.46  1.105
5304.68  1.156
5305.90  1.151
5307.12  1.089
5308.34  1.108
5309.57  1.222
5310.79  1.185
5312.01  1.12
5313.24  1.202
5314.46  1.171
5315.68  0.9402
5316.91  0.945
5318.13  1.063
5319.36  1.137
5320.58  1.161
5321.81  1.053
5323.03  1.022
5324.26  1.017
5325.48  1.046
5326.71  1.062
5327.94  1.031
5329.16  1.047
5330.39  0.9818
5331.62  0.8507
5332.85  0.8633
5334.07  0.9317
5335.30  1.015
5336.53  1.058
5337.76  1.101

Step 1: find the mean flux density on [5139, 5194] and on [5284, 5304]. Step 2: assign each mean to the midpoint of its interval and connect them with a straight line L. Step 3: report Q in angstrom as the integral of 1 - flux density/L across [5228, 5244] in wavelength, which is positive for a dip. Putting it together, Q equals 0.7 angstrom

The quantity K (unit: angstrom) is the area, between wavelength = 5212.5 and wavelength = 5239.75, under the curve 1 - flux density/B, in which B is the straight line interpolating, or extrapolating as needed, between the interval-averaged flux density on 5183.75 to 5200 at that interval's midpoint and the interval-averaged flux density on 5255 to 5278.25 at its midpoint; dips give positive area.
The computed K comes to -0.8 angstrom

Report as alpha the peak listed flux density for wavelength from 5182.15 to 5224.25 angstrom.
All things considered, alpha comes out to 1.331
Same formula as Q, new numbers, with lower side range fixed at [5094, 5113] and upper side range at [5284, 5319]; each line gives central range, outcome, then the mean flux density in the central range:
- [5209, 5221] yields 0.70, 1.02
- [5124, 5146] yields 0.61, 0.991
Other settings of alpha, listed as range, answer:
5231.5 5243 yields 1.228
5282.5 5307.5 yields 1.584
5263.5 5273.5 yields 1.056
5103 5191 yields 1.125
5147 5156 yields 1.085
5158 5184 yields 1.086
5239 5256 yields 1.136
